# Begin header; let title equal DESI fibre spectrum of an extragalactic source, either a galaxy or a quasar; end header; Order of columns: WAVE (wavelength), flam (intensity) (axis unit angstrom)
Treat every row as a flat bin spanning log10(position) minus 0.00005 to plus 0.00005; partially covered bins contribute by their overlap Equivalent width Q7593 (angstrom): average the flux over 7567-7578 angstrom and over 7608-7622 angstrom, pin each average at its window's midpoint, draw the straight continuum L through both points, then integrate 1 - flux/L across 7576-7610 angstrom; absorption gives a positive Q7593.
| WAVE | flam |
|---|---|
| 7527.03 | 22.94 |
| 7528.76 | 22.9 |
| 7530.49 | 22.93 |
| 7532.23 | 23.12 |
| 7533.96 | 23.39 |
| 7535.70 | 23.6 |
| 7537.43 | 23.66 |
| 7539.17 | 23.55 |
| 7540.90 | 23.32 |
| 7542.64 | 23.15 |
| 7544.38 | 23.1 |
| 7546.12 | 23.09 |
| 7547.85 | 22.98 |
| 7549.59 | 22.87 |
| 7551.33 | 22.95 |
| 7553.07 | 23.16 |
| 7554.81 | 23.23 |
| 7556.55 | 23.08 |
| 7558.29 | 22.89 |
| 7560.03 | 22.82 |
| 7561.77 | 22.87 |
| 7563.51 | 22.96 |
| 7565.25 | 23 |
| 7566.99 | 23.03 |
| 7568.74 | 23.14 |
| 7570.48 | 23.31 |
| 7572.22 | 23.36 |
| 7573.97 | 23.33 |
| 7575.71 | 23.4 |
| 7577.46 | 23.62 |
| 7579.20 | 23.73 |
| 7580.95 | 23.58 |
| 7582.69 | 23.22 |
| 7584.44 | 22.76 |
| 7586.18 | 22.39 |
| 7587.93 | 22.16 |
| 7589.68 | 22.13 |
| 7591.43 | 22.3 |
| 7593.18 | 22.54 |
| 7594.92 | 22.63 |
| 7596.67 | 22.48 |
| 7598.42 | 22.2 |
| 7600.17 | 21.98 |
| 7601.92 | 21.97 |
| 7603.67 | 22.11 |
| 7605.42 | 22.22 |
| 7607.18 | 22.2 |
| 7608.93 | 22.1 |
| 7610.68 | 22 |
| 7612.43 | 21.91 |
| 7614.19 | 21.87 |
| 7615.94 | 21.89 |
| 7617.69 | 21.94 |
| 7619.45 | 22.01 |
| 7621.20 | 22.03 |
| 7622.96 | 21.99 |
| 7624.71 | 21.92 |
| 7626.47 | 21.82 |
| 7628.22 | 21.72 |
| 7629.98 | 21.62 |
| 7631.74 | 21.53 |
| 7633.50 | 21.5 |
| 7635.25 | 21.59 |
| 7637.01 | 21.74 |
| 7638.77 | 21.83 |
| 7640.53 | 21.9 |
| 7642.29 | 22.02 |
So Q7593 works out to 0.2 angstrom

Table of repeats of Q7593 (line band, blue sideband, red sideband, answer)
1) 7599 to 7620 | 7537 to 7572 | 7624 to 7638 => 0.1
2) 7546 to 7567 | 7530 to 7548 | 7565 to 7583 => 0.3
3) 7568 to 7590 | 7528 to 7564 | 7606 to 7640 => -0.5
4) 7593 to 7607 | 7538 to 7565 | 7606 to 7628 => 0.0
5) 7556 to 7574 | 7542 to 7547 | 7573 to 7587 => 0.1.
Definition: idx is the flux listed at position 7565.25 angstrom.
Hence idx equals 23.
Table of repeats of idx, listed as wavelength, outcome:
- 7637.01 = 21.74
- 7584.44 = 22.76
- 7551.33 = 22.95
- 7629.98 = 21.62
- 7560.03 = 22.82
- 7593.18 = 22.54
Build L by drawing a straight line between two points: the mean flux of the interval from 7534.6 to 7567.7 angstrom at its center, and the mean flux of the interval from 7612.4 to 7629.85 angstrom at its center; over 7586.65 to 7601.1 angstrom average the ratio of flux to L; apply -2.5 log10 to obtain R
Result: 0.00 mag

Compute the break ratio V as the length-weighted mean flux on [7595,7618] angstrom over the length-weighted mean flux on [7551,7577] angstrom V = 0.96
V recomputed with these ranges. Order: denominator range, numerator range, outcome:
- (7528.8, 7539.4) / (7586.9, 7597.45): 0.96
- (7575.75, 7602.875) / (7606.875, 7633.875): 0.97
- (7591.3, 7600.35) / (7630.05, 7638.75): 0.96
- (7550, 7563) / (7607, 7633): 0.95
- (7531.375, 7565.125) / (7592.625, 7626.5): 0.95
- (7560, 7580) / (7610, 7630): 0.94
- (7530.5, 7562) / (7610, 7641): 0.94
